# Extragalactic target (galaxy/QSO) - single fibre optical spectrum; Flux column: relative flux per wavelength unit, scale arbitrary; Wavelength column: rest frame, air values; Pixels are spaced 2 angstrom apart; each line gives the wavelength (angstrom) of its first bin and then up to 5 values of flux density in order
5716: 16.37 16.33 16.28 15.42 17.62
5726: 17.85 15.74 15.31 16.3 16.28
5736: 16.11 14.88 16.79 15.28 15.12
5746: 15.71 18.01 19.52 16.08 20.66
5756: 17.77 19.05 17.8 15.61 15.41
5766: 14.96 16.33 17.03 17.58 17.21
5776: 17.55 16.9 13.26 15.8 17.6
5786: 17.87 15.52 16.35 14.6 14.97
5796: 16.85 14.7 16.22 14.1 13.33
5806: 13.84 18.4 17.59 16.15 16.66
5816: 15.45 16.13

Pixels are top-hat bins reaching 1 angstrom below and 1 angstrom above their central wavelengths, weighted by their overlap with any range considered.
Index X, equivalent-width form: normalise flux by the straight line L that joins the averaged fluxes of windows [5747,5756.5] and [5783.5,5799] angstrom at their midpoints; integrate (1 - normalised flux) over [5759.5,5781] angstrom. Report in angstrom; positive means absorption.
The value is 1.2 angstrom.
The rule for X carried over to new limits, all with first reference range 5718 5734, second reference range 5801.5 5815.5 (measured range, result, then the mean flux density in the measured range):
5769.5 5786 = -0.71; 16.7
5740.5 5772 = -1.63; 17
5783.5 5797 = -0.25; 16.2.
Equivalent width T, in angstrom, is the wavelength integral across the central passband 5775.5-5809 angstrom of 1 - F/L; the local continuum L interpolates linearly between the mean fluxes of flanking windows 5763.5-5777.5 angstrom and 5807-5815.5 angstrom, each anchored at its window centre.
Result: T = 2.3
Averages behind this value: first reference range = 16.6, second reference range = 17.1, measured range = 15.7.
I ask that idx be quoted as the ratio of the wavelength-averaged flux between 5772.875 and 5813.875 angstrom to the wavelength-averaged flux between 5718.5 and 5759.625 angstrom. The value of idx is 0.95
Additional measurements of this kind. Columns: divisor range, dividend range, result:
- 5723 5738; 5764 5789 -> 1.00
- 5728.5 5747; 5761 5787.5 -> 1.04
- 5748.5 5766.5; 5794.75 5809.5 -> 0.88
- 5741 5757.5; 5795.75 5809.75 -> 0.89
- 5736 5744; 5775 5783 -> 1.02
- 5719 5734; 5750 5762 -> 1.11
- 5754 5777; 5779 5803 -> 0.92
